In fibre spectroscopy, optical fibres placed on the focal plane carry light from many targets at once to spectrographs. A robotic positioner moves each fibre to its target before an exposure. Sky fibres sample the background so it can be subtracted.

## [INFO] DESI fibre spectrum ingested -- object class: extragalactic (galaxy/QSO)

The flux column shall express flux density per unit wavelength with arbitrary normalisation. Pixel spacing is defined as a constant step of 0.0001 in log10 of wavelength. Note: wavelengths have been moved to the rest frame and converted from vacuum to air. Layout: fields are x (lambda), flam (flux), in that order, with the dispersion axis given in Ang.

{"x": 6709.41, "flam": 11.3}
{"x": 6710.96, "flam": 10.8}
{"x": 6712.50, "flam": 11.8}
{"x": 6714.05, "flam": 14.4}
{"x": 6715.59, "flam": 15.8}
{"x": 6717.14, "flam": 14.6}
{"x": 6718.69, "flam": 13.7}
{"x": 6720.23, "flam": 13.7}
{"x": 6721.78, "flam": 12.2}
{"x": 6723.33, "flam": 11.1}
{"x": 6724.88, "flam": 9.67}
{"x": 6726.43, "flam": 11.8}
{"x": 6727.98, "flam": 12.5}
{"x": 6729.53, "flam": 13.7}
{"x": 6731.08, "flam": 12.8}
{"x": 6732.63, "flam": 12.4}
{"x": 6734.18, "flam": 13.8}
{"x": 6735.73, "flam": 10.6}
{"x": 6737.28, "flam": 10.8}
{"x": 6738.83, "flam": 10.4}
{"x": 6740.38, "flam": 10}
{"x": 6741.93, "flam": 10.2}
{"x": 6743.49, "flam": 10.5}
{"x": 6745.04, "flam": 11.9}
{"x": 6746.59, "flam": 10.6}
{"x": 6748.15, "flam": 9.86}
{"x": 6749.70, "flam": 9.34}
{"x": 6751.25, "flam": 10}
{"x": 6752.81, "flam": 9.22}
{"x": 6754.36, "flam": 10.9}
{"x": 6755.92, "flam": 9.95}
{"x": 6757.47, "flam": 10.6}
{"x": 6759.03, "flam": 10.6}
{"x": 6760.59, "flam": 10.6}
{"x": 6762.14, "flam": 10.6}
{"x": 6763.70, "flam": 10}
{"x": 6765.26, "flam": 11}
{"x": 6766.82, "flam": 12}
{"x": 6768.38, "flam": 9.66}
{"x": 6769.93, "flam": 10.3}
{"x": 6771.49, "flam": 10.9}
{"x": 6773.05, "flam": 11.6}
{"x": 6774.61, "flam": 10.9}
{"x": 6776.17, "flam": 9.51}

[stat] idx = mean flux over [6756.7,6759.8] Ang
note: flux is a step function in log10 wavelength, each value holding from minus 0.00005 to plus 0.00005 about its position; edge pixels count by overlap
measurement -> 10.6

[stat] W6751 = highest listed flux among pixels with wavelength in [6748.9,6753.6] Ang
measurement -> 10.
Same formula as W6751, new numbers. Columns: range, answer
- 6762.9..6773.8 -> 12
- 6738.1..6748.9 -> 11.9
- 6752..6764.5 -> 10.9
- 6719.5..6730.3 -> 13.7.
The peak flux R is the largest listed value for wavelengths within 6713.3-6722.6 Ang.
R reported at 15.8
